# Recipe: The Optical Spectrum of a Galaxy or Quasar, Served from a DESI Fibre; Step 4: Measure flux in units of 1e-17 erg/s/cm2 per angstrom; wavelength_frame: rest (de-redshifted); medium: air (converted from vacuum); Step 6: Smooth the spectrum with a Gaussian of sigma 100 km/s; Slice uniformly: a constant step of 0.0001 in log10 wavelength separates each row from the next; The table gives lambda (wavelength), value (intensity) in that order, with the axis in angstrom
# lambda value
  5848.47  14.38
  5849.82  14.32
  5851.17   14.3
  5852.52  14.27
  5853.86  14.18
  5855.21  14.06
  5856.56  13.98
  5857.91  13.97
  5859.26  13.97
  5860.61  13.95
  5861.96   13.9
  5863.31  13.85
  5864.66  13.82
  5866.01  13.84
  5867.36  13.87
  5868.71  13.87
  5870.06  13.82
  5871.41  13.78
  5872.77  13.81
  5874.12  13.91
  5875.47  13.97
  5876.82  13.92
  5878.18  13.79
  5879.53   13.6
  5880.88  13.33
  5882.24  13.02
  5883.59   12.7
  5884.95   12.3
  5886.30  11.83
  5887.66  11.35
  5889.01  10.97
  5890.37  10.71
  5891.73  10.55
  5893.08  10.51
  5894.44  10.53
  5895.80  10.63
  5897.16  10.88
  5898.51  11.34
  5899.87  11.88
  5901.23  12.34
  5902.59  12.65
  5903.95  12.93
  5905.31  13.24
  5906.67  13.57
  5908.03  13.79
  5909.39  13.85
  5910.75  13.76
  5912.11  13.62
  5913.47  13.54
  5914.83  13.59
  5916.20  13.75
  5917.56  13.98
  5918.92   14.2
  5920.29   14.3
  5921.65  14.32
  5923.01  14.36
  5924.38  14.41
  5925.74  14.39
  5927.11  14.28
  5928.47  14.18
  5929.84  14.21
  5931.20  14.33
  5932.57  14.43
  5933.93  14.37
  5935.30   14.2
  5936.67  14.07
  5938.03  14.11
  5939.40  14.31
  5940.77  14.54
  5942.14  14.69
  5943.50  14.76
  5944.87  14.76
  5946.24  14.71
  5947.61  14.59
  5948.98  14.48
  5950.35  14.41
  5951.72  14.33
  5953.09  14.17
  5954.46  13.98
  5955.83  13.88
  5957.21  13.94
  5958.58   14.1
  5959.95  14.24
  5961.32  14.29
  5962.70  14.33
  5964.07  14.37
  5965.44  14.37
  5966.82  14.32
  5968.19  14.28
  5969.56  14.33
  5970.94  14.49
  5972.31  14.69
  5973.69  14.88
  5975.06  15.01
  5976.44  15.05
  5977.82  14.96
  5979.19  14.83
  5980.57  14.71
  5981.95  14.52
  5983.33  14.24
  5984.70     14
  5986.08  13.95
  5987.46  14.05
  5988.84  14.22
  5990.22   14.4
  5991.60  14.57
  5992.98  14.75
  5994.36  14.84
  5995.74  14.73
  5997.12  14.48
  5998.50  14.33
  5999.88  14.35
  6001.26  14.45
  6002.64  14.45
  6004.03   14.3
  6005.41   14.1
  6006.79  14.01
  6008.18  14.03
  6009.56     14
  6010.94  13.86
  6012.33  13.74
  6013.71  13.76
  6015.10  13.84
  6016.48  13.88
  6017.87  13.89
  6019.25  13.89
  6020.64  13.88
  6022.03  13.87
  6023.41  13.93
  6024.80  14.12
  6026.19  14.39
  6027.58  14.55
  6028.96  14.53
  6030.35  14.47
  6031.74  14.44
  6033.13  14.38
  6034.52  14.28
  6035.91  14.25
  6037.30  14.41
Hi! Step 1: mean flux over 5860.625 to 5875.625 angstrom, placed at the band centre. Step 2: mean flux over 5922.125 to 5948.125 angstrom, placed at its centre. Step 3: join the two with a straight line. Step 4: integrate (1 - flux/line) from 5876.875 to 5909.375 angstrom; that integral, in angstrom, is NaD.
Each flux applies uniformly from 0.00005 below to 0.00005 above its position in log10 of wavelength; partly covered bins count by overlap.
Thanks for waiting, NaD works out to 4.4 angstrom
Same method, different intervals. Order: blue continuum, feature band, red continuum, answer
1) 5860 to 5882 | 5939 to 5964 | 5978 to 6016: -0.45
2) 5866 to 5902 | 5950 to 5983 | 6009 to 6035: -2.46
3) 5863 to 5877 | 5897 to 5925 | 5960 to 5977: 1.48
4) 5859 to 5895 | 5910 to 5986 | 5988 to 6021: -3.81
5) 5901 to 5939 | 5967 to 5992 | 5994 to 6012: -0.58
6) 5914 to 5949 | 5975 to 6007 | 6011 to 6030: -0.79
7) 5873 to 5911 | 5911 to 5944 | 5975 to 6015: -2.80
